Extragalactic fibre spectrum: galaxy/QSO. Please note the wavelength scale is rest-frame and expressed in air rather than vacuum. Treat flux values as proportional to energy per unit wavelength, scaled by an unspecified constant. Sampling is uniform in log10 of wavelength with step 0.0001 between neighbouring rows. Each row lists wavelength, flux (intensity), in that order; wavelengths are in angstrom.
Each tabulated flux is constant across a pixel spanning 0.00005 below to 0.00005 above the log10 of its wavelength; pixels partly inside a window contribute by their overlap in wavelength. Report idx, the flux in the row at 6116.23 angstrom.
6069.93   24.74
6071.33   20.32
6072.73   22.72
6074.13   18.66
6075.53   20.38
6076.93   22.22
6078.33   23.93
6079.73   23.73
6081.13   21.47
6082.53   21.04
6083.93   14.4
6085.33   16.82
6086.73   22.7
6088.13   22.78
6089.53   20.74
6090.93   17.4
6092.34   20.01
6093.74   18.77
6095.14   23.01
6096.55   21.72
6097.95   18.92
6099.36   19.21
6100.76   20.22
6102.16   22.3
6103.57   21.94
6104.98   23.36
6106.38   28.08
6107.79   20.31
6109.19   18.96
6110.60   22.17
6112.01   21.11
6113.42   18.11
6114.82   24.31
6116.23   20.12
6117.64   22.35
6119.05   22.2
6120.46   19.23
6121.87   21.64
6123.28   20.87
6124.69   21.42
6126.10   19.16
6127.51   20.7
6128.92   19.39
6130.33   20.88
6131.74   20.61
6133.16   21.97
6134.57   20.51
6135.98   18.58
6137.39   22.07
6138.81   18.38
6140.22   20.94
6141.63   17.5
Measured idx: 20.12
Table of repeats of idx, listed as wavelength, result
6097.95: 18.92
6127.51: 20.7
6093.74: 18.77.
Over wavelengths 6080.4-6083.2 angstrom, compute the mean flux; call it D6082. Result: 21.3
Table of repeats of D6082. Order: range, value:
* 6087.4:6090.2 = 21.8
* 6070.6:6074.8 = 20.6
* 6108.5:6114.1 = 20.1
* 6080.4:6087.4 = 19.3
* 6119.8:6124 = 20.6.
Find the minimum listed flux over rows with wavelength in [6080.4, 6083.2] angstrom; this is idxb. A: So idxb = 21.04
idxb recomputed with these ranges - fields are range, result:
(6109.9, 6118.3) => 18.11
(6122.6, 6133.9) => 19.16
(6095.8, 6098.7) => 18.92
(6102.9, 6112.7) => 18.96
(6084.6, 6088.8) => 16.82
